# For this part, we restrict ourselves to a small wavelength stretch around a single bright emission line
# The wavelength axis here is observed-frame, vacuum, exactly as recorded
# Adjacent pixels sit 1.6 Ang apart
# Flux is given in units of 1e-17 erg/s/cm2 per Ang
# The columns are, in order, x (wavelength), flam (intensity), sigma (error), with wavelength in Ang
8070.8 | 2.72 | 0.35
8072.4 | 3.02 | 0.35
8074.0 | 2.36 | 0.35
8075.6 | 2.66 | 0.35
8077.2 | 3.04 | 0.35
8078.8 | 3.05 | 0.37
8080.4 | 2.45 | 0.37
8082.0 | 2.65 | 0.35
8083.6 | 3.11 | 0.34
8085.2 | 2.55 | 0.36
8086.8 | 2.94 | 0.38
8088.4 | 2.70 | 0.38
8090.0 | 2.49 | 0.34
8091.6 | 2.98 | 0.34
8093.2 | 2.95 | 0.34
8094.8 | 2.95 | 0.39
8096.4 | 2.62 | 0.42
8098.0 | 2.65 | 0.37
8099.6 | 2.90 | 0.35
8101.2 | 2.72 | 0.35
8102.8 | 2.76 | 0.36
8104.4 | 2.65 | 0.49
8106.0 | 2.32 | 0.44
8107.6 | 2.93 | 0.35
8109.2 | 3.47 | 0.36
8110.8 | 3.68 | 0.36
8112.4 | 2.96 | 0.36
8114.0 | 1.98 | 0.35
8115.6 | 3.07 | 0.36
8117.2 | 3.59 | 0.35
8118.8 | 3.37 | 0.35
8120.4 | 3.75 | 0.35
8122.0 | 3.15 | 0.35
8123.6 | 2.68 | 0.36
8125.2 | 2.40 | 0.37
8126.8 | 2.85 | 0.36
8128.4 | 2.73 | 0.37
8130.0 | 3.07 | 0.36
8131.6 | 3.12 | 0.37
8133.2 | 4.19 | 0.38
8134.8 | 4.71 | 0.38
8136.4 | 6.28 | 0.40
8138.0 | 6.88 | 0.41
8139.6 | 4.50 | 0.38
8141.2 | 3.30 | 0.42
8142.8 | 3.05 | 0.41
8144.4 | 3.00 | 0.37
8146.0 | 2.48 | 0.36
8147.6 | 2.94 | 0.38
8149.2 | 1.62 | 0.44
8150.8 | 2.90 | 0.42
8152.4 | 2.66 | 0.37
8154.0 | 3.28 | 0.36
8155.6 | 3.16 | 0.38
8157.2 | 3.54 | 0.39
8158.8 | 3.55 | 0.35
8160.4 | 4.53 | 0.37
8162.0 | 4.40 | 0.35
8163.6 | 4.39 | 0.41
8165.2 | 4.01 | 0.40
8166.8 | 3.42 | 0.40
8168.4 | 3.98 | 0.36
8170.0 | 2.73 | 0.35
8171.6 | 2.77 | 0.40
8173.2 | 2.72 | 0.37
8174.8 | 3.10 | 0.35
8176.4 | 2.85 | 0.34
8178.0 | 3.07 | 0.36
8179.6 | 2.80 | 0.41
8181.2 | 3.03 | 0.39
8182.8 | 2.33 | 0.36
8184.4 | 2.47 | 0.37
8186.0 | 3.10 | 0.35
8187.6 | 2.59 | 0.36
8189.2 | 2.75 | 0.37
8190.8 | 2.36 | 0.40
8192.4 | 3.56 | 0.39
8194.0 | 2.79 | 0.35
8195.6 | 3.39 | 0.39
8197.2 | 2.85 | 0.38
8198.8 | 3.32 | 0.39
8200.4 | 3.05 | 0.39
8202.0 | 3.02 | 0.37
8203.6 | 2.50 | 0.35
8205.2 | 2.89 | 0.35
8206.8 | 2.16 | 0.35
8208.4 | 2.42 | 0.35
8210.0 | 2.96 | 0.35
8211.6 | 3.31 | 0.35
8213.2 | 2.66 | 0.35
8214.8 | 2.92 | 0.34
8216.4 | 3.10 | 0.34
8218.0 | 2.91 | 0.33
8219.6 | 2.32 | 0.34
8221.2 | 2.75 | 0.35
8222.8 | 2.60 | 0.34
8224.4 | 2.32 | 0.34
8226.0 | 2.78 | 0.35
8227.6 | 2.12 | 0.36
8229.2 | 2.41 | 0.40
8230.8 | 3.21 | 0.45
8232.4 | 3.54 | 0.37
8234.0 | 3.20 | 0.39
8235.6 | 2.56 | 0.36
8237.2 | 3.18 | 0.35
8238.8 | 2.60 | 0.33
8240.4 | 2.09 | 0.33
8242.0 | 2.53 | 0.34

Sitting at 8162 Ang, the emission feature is [N II]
